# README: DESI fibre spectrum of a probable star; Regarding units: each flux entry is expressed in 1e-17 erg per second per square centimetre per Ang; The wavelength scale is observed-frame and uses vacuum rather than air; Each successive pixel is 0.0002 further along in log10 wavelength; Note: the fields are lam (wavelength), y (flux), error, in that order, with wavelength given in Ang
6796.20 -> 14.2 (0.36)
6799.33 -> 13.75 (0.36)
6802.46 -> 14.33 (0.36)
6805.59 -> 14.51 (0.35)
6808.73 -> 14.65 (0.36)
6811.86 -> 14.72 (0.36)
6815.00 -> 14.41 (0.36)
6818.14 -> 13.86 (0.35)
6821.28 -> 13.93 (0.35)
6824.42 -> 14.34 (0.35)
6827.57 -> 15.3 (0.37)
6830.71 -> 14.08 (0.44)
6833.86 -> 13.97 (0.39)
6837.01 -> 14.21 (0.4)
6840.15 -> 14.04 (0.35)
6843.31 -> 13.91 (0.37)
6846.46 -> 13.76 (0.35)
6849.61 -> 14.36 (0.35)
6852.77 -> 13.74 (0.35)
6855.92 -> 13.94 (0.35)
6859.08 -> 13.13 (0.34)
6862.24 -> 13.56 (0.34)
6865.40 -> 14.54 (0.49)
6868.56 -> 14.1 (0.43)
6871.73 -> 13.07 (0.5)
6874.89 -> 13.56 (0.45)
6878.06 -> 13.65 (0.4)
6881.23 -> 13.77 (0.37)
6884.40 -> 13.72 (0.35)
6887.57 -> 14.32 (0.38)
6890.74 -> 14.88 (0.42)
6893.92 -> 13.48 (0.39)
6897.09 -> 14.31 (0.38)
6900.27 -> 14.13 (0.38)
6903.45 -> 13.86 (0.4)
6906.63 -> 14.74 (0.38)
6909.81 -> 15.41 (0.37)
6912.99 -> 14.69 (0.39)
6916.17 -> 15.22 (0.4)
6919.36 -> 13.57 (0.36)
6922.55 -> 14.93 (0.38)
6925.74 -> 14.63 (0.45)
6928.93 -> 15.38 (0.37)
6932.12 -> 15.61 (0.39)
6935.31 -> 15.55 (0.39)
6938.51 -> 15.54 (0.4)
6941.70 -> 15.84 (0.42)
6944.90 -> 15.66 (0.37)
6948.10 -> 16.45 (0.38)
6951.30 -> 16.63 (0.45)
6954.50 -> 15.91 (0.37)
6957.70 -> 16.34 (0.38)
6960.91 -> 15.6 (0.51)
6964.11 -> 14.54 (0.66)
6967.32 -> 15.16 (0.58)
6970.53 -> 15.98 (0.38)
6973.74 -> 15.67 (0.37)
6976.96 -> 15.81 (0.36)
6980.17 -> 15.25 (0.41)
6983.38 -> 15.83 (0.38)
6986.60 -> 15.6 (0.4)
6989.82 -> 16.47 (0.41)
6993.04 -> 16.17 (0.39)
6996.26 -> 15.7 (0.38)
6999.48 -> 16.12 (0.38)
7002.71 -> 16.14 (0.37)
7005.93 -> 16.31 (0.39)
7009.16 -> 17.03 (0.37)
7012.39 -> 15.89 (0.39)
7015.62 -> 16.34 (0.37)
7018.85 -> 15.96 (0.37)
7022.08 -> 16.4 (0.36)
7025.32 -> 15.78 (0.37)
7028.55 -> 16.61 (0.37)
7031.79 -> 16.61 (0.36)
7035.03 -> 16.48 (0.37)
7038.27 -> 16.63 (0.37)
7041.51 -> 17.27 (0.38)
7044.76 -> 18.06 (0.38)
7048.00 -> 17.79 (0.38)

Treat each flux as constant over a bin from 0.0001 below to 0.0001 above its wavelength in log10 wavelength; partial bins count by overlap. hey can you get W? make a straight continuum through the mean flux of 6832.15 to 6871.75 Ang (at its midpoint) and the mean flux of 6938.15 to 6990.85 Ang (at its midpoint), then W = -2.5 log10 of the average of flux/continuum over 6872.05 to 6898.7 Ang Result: 0.04 mag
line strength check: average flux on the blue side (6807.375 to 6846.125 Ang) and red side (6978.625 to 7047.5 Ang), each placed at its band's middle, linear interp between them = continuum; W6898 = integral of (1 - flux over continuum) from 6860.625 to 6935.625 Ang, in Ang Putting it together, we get 3.6 Ang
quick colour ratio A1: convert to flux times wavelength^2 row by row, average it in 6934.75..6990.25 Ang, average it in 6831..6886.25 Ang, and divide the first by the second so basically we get 1.17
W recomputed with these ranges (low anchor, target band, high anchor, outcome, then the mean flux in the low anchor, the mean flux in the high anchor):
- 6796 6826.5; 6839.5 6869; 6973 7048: 0.06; 14.3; 16.3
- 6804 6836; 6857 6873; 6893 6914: 0.05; 14.4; 14.4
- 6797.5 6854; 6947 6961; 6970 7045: -0.04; 14.2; 16.2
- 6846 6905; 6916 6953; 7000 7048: -0.03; 13.9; 16.6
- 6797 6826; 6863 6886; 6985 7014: 0.09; 14.3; 16.2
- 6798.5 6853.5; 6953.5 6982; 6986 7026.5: 0.01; 14.2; 16.2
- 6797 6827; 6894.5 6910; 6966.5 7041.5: 0.06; 14.3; 16.1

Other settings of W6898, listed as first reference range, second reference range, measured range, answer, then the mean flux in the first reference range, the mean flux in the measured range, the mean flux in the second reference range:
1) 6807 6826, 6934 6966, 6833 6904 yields 4.7 Ang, 14.3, 13.9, 15.8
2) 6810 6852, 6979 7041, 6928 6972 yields -0.6 Ang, 14.2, 15.7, 16.2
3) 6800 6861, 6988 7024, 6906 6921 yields 0.4 Ang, 14.2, 14.7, 16.2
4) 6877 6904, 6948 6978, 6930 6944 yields -0.4 Ang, 14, 15.6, 15.8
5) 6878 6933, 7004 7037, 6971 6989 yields 0.0 Ang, 14.5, 15.7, 16.3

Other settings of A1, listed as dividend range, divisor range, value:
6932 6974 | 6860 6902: 1.16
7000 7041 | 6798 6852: 1.22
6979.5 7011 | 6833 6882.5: 1.21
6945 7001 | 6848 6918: 1.15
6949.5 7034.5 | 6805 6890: 1.19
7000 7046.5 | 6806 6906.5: 1.23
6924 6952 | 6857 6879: 1.17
